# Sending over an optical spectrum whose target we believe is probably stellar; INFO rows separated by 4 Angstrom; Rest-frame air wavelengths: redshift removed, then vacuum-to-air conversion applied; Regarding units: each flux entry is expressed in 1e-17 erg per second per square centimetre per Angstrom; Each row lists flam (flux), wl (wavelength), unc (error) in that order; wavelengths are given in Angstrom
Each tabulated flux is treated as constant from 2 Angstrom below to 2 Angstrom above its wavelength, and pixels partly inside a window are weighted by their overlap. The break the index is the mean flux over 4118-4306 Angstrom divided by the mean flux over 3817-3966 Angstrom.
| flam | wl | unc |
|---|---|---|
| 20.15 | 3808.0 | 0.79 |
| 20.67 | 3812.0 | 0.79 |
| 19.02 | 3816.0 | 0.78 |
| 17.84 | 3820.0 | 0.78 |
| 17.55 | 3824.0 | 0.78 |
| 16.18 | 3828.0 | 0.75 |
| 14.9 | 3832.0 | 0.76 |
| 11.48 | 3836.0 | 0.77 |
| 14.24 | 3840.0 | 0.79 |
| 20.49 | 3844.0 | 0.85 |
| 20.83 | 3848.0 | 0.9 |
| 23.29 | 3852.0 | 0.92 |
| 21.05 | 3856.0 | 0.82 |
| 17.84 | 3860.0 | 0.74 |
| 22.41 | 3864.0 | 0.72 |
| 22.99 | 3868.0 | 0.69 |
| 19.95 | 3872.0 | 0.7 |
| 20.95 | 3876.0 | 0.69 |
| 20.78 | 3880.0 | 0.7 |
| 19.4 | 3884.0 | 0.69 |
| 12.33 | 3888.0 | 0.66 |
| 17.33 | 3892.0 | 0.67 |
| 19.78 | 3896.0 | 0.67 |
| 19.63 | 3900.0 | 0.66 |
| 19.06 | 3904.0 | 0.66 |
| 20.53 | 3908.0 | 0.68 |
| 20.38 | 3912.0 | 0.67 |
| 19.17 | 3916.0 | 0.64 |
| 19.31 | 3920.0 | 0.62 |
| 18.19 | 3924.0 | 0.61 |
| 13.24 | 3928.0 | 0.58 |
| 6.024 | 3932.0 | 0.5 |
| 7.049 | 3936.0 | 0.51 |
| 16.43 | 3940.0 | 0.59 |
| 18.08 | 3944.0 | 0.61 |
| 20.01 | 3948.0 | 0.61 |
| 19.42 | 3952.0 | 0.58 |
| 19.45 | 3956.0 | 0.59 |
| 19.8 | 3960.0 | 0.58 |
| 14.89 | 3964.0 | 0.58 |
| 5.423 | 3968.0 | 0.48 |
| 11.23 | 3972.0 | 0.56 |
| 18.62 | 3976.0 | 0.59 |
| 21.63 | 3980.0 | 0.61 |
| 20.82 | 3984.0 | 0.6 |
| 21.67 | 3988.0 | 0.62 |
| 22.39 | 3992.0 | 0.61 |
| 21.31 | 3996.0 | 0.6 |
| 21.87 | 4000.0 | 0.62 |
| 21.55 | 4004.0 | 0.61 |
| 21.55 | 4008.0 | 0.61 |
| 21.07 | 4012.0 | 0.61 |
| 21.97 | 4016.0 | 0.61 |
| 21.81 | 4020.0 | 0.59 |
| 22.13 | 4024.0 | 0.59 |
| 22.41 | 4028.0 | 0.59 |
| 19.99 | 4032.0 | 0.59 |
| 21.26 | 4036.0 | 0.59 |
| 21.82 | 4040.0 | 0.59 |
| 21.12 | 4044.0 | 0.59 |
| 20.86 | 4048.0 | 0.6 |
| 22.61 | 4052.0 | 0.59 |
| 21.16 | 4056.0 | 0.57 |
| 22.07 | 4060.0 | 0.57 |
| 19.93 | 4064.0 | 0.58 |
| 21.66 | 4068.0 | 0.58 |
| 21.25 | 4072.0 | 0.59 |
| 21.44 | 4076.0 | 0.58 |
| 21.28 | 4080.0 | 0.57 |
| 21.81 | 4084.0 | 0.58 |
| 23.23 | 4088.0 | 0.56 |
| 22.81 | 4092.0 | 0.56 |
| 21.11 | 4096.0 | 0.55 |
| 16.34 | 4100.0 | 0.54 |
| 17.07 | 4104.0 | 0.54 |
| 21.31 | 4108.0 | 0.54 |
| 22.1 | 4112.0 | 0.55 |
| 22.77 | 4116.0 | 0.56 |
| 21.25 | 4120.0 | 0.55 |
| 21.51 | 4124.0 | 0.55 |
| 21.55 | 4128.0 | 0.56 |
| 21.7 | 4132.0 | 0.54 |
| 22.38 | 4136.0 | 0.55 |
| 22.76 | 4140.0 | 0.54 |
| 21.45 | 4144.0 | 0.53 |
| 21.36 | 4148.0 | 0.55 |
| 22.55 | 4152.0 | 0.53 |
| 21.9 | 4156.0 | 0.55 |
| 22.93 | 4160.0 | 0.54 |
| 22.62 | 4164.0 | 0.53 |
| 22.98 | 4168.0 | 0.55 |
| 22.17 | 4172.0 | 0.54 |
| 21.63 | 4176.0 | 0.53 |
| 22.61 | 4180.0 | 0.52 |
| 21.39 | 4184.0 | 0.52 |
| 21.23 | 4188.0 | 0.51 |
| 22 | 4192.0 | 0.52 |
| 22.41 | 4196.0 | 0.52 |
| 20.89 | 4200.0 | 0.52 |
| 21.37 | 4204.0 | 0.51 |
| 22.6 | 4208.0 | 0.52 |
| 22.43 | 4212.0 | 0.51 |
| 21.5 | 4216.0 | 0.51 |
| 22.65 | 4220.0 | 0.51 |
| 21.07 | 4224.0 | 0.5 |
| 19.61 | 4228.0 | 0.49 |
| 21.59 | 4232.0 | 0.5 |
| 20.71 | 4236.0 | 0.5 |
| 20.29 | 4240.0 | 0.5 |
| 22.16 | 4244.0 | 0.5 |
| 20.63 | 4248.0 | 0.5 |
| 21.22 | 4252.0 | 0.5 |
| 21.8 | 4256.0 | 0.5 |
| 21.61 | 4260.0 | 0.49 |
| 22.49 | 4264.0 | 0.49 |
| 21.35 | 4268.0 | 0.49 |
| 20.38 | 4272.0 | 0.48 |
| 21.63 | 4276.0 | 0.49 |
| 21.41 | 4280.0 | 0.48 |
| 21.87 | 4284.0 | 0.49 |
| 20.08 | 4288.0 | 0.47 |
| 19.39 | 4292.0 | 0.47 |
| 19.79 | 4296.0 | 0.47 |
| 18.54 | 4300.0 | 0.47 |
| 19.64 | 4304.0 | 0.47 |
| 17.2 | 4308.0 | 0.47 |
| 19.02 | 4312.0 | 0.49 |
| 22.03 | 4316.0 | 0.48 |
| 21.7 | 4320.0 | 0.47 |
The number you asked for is 1.20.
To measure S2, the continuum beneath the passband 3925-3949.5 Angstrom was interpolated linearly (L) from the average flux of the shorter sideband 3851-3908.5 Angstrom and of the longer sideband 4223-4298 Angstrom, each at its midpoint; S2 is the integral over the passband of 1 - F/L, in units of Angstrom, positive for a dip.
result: 7.9 Angstrom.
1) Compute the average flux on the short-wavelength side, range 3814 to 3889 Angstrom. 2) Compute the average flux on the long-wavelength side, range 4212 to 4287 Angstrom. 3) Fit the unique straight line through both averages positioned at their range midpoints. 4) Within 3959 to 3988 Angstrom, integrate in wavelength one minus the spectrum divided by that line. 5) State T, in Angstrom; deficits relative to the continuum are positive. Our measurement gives 4.8 Angstrom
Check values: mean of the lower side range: 18.7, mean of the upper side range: 21.3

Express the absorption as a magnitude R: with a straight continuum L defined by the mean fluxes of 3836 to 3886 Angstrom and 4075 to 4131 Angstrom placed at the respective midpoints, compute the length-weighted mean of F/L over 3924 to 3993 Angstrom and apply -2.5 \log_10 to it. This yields 0.25 mag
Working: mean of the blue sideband 20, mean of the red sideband 21.1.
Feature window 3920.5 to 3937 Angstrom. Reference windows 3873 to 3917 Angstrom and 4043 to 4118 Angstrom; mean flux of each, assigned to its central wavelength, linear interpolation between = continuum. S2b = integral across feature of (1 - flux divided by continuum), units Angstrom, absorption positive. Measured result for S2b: 6.2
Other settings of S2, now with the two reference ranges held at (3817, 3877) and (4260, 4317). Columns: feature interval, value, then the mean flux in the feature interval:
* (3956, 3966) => 0.7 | 17.8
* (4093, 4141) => -3.0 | 21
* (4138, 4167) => -3.5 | 22.3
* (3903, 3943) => 6.6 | 15.9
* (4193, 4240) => -3.2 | 21.5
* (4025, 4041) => -1.6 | 21.4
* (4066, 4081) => -1.4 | 21.4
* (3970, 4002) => -1.1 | 19.9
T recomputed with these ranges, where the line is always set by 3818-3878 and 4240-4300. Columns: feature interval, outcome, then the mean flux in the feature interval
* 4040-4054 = -1.2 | 21.6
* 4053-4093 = -3.4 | 21.7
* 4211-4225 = -0.8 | 21.9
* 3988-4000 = -1.4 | 21.8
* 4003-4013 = -0.9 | 21.4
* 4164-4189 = -1.9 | 22.1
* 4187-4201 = -0.7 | 21.7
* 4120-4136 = -1.1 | 21.6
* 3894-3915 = -0.8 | 19.8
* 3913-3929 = 1.0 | 17.9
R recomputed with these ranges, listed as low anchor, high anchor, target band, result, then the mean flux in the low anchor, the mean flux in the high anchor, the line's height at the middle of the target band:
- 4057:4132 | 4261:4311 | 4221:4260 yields -0.03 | 21.2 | 20.3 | 20.5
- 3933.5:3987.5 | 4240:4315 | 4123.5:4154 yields -0.17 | 16.4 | 20.6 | 18.8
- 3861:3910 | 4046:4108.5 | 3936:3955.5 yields 0.15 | 19.6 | 21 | 20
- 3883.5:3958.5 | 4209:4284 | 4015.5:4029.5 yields -0.20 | 17.1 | 21.4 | 18.4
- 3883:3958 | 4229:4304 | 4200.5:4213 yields -0.09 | 17.1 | 20.9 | 20.2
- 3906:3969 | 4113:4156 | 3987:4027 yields -0.19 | 16.3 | 21.9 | 18.3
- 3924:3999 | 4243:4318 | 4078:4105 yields -0.13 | 16.6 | 20.6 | 18.3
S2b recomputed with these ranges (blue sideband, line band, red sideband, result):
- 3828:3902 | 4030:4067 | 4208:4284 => -2.1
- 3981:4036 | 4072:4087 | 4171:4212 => 0.1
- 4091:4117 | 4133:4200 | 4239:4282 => -4.4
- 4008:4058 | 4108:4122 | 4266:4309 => -0.6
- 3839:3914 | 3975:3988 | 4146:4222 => -0.1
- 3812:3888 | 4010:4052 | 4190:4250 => -2.9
